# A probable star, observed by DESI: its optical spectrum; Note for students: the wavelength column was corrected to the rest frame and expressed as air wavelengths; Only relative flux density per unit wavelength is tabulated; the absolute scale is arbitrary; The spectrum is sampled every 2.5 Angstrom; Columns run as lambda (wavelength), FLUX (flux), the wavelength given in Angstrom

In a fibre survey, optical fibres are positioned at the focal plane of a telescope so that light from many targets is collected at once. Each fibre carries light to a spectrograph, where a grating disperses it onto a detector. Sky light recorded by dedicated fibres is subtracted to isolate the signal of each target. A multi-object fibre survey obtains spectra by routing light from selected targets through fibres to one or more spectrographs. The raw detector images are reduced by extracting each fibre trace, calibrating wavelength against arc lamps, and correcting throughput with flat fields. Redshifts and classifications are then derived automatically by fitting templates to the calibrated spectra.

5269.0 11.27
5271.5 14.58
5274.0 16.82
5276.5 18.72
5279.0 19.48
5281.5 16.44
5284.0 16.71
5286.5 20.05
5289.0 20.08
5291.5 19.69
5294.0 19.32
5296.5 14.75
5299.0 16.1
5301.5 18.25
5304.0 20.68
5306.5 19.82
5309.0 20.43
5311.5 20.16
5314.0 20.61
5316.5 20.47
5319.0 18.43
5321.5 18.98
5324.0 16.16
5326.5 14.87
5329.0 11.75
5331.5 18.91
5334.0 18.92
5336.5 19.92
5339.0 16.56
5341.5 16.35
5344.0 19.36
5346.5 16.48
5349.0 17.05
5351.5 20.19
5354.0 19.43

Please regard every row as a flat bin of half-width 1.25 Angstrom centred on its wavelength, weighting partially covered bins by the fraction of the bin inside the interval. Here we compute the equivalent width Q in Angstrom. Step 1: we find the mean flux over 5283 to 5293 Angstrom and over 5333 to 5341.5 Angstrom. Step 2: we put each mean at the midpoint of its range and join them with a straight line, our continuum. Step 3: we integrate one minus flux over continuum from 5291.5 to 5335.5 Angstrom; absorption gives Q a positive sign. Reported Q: 1.1 Angstrom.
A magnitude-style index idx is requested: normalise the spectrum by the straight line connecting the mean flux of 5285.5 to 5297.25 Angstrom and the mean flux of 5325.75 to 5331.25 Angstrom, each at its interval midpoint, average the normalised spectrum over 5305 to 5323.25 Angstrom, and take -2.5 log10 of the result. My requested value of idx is -0.23 mag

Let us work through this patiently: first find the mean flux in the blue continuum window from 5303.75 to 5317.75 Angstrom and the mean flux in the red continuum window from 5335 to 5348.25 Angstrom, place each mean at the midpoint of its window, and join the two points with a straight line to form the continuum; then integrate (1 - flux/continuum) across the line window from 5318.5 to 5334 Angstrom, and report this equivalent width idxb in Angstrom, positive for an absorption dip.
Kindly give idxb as 2.0 Angstrom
